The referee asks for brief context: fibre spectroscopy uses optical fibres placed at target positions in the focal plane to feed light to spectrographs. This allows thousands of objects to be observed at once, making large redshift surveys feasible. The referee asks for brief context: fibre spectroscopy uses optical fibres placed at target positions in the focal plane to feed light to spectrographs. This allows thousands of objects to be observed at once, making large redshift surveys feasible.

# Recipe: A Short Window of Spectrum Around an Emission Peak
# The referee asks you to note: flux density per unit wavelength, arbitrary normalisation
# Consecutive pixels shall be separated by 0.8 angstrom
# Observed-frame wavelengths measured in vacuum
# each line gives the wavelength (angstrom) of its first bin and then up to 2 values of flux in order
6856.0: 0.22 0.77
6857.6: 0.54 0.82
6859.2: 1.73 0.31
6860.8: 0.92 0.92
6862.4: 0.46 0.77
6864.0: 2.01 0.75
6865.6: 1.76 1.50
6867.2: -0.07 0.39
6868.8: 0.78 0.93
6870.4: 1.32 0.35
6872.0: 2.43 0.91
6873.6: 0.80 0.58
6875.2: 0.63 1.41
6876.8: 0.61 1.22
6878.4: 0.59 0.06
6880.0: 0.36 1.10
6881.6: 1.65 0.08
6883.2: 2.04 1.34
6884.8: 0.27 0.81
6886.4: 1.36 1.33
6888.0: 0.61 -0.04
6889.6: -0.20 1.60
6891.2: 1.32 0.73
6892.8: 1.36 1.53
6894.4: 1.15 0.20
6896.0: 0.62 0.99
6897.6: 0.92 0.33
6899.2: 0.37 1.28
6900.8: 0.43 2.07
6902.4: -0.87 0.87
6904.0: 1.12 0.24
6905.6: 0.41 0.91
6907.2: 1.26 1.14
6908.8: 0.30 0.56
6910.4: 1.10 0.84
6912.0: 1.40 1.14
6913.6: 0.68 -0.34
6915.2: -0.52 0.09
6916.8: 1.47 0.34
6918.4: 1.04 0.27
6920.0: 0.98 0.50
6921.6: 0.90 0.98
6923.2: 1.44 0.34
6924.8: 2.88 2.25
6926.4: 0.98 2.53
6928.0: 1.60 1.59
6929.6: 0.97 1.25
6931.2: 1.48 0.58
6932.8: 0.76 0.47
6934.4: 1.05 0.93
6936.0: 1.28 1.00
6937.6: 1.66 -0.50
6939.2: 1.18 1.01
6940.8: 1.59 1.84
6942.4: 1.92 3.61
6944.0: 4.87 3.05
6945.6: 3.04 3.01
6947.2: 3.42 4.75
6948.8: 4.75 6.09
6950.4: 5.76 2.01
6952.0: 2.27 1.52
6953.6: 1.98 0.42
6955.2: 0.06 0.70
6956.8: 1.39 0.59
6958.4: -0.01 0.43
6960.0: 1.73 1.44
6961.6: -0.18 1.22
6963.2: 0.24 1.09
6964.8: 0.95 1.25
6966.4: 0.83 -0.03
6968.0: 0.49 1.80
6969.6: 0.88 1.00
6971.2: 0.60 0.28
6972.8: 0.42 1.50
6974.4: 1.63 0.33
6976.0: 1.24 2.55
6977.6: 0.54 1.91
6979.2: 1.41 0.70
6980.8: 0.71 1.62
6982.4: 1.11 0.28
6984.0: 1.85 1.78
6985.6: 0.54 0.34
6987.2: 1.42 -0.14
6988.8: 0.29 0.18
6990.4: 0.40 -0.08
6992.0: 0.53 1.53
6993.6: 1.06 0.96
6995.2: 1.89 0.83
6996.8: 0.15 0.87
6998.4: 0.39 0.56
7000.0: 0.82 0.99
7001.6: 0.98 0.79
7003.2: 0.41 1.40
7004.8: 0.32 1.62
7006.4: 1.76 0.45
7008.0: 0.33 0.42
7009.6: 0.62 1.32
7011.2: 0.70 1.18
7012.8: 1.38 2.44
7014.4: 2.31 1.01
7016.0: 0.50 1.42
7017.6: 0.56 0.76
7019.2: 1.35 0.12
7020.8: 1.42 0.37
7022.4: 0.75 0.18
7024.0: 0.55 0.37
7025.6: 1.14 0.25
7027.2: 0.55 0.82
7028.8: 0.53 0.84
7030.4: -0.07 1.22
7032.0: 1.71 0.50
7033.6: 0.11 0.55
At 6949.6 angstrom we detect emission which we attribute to [O II] 3727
